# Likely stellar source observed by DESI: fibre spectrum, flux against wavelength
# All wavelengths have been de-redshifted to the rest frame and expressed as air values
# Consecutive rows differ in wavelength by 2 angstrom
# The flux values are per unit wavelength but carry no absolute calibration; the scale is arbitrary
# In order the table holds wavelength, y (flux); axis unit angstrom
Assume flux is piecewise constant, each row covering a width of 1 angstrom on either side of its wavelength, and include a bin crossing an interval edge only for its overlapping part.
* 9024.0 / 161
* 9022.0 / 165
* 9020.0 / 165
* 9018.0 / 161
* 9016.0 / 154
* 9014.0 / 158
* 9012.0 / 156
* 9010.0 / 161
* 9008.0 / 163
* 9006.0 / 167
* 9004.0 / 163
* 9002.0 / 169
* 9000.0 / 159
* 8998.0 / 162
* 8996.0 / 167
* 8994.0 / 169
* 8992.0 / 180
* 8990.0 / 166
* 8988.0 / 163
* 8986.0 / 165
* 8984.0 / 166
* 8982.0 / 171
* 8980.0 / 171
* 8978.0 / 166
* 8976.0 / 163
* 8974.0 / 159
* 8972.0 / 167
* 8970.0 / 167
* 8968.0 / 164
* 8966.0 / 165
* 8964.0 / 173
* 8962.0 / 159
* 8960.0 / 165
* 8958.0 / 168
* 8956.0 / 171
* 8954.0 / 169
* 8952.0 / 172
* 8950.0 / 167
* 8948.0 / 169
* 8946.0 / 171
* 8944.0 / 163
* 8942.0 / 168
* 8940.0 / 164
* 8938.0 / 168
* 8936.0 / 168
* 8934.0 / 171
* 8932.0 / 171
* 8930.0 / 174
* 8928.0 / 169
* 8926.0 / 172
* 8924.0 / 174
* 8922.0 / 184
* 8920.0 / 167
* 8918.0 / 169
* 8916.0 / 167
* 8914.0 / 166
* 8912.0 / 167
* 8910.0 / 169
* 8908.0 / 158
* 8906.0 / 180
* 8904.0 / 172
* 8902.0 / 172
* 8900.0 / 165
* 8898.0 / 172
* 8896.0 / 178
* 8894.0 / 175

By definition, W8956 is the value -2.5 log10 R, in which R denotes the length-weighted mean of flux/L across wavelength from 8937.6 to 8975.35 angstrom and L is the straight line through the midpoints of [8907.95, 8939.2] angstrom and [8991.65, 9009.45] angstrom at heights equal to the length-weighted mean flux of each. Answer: 0.010 mag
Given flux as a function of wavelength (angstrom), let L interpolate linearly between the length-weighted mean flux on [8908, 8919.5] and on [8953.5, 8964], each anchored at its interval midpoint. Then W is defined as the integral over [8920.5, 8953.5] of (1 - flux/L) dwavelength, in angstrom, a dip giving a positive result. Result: -0.7 angstrom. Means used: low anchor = 167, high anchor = 167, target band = 170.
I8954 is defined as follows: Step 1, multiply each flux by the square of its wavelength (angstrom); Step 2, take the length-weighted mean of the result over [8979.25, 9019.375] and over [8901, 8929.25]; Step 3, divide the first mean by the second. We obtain 1.0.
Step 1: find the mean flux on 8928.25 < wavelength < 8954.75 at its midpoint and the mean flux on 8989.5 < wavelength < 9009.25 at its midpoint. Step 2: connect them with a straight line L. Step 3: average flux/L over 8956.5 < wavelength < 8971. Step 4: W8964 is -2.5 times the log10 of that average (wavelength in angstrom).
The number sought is 0.01 mag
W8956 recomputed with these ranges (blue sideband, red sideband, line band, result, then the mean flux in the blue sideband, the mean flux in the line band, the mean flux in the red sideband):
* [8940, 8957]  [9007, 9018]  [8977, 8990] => -0.03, 168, 167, 159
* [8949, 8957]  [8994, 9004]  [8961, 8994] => 0.00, 170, 167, 165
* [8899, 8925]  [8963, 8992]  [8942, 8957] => 0.00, 170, 169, 167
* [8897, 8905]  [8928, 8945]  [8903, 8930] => -0.01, 170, 170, 168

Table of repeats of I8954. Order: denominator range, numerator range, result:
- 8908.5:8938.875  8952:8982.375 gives 0.99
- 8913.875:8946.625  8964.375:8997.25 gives 0.99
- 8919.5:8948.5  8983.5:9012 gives 0.99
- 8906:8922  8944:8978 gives 1.00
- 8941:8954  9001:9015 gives 0.98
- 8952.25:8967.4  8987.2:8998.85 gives 1.01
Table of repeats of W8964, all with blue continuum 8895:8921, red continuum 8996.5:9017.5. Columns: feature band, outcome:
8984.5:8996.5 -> -0.04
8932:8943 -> -0.01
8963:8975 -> -0.01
